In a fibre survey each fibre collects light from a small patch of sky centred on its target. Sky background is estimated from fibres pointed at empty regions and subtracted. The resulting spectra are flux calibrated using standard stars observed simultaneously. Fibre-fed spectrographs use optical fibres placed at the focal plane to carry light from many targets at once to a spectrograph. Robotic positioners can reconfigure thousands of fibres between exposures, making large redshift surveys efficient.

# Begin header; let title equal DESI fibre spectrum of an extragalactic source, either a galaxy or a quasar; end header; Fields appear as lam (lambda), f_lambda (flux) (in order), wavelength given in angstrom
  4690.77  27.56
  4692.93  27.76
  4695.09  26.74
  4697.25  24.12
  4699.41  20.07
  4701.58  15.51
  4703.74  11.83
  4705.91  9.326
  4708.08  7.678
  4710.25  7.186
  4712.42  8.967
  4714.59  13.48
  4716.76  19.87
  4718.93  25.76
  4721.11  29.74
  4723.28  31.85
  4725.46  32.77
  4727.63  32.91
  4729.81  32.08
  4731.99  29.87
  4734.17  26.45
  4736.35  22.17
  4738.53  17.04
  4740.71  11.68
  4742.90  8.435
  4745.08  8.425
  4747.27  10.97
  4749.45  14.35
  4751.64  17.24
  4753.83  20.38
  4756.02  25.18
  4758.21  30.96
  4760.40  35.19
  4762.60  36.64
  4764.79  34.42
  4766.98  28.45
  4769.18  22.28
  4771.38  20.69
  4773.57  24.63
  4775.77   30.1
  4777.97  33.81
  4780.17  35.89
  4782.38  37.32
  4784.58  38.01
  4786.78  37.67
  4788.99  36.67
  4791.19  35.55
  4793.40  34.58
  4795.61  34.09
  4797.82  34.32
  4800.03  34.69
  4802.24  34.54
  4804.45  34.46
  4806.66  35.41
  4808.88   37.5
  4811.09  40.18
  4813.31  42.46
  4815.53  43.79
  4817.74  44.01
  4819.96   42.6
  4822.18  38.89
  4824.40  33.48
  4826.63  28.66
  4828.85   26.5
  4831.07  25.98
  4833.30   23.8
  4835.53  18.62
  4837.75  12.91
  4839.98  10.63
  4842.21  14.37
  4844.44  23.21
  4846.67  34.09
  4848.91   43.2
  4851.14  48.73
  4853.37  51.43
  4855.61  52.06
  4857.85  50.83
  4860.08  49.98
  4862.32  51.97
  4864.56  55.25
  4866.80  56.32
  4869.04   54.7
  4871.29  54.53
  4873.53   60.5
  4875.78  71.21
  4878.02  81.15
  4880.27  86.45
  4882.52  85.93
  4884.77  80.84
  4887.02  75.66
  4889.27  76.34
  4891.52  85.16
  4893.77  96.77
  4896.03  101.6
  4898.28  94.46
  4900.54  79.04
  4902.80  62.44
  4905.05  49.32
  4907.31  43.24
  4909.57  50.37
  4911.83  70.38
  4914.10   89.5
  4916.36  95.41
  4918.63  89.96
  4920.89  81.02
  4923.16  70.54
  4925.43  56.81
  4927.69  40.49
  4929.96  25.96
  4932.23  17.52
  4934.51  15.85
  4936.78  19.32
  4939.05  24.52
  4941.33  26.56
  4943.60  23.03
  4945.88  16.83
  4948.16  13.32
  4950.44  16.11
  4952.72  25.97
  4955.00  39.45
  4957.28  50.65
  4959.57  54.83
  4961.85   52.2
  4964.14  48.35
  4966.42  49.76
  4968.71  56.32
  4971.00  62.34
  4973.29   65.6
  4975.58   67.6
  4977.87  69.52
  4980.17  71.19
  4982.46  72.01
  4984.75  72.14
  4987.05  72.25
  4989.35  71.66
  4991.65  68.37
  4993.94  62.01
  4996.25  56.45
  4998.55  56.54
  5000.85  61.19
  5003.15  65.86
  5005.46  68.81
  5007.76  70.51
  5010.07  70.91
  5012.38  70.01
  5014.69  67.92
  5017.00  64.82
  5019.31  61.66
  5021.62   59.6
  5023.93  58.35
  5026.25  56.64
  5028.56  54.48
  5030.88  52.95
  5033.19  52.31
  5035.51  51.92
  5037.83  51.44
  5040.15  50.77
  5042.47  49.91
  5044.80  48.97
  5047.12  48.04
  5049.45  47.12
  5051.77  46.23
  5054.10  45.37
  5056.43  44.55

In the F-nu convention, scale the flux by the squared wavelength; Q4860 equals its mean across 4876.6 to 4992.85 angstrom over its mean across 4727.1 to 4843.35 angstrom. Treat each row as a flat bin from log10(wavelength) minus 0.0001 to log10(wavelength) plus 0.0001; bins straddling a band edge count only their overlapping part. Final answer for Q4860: 2.18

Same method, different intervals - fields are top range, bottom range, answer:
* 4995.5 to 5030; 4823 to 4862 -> 2.06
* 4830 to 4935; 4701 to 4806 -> 2.36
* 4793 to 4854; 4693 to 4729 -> 1.71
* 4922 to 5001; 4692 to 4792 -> 2.17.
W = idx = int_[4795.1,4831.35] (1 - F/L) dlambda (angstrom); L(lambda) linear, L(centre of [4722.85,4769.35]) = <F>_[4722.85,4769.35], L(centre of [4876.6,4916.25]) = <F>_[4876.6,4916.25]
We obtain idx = 8.6 angstrom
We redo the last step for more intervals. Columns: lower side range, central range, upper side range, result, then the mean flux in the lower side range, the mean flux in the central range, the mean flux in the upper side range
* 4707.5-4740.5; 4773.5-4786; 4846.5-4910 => 1.3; 22.5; 34.1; 65.6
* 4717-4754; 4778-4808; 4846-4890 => 2.4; 21.9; 35.6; 61.2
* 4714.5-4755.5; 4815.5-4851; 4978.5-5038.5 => 7.0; 21.6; 29.1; 63.3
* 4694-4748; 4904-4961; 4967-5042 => 7.3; 19.5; 44.3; 62.7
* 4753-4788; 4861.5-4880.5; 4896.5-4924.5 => -0.3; 30.8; 62.7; 73.5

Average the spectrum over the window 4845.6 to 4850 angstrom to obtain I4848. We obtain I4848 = 38.6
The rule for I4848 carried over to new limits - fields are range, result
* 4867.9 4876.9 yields 60.2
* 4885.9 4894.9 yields 83.5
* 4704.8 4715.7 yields 9.35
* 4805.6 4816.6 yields 39.8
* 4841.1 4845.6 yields 19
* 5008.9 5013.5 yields 70.4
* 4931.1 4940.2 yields 19.3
